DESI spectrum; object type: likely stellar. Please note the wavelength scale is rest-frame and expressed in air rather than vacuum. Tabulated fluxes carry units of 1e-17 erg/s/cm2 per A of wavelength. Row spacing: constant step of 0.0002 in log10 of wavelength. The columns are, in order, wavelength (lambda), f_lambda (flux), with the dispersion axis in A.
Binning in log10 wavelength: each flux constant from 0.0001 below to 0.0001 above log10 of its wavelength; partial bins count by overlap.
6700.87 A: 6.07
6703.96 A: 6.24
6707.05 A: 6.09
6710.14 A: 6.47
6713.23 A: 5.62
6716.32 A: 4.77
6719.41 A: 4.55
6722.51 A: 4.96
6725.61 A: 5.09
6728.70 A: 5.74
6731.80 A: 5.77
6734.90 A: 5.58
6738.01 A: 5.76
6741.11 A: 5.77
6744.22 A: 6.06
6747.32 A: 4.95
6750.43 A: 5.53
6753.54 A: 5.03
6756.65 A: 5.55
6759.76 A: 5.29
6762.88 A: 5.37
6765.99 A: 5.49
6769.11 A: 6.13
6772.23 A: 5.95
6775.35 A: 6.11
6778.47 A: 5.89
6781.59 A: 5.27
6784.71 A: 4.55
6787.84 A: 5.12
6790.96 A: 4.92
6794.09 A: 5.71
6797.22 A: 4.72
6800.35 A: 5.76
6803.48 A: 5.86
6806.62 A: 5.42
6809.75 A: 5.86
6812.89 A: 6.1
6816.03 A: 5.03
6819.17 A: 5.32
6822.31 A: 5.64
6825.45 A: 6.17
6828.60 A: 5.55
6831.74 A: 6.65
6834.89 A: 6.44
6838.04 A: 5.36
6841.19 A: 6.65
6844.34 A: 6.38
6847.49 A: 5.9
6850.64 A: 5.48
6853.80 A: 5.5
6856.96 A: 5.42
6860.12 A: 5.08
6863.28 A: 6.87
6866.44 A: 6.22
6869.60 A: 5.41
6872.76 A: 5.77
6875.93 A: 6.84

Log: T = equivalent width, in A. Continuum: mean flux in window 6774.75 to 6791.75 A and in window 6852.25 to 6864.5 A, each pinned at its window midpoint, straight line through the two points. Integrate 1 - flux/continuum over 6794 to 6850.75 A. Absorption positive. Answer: -3.2 A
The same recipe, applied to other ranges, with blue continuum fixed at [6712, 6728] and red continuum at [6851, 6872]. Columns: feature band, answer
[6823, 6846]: -2.26 A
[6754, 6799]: -1.00 A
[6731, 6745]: -1.80 A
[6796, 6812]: -0.35 A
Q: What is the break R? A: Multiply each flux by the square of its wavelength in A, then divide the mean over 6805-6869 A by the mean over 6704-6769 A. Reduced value 1.1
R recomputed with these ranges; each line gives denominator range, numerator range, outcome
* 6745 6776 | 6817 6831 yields 1.05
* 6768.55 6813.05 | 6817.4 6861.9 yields 1.07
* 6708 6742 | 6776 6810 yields 1.00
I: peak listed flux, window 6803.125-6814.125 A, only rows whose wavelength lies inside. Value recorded 6.1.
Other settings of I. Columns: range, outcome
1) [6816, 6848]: 6.65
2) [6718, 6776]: 6.13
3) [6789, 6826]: 6.17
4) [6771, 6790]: 6.11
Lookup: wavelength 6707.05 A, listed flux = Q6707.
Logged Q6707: 6.09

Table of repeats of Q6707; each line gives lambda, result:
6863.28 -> 6.87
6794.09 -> 5.71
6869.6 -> 5.41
